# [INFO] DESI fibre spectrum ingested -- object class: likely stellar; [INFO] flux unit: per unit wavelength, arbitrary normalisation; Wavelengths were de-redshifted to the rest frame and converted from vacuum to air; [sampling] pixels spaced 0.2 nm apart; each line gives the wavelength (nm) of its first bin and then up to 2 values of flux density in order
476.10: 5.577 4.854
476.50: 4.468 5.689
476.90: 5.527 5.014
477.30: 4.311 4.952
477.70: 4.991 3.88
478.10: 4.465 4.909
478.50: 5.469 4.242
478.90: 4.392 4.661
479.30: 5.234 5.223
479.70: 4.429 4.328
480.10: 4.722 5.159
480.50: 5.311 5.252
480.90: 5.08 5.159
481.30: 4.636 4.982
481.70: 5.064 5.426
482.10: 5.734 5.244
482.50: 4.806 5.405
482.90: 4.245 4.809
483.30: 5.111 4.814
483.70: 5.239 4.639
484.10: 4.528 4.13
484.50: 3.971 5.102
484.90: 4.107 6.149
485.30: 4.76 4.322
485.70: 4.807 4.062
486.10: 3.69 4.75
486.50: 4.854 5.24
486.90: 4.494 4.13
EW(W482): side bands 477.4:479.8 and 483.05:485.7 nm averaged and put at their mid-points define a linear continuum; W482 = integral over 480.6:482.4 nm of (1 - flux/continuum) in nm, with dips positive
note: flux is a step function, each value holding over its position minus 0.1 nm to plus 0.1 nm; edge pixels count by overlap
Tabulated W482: -0.16 nm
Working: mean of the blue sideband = 4.74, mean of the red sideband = 4.75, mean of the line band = 5.18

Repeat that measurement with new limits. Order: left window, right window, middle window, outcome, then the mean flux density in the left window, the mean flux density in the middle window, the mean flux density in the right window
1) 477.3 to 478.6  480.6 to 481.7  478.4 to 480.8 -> 0.01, 4.74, 4.87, 5.03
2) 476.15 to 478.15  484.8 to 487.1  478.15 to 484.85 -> -0.20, 4.84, 4.88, 4.63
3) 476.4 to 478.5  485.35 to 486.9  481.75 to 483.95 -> -0.19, 4.85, 5.05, 4.54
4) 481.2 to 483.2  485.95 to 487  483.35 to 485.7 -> 0.03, 5.04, 4.72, 4.58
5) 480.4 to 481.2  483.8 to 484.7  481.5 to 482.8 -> -0.10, 5.2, 5.26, 4.4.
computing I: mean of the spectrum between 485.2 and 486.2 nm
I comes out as 4.33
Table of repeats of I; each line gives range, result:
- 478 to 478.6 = 4.95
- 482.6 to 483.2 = 4.82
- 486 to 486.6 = 4.43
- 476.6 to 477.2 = 5.41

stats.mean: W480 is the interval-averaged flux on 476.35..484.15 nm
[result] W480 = 4.91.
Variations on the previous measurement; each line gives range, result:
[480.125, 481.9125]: 5.09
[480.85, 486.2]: 4.81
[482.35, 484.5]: 4.75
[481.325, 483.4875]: 5.06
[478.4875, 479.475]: 4.77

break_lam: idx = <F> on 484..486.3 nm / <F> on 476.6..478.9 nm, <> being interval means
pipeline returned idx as 0.9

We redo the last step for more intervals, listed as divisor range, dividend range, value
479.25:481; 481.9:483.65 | 1.02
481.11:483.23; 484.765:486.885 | 0.93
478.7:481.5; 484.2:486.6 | 0.94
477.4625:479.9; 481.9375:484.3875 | 1.04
